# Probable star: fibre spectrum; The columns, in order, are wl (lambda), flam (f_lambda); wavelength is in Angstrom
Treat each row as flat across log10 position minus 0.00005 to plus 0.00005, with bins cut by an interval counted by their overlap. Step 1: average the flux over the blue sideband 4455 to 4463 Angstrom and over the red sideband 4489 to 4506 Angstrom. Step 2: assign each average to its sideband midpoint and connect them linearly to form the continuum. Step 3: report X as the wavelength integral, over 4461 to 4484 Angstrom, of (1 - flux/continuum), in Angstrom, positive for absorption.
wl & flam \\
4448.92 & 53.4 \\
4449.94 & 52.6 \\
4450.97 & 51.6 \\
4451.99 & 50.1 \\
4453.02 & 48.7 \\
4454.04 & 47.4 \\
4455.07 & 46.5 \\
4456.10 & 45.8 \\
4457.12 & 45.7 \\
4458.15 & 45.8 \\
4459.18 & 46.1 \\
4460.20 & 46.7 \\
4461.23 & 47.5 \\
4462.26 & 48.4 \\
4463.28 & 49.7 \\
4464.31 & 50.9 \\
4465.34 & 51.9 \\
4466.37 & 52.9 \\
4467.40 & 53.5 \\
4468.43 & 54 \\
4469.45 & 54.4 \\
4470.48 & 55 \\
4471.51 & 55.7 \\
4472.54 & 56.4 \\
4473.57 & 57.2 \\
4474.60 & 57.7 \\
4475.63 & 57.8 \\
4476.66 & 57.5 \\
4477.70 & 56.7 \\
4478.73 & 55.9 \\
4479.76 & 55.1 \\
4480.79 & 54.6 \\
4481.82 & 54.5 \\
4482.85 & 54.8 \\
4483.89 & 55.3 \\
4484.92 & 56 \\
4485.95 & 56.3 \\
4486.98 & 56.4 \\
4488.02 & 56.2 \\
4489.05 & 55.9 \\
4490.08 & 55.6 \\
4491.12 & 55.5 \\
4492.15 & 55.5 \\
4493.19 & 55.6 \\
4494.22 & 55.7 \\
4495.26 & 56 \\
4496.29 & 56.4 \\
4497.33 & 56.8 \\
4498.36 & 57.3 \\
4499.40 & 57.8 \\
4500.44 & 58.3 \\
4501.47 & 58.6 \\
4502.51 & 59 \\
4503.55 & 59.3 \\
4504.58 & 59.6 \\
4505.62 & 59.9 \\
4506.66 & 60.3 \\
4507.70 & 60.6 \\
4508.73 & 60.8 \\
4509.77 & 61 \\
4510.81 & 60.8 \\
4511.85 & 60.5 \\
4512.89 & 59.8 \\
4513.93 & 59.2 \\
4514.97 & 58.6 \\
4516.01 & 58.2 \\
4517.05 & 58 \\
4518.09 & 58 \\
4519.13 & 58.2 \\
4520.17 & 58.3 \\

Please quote -1.8 Angstrom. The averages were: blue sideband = 46.7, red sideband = 57.2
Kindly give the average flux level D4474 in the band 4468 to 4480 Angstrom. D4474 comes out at 56.2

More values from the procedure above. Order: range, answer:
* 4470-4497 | 56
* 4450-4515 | 54.9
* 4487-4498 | 56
